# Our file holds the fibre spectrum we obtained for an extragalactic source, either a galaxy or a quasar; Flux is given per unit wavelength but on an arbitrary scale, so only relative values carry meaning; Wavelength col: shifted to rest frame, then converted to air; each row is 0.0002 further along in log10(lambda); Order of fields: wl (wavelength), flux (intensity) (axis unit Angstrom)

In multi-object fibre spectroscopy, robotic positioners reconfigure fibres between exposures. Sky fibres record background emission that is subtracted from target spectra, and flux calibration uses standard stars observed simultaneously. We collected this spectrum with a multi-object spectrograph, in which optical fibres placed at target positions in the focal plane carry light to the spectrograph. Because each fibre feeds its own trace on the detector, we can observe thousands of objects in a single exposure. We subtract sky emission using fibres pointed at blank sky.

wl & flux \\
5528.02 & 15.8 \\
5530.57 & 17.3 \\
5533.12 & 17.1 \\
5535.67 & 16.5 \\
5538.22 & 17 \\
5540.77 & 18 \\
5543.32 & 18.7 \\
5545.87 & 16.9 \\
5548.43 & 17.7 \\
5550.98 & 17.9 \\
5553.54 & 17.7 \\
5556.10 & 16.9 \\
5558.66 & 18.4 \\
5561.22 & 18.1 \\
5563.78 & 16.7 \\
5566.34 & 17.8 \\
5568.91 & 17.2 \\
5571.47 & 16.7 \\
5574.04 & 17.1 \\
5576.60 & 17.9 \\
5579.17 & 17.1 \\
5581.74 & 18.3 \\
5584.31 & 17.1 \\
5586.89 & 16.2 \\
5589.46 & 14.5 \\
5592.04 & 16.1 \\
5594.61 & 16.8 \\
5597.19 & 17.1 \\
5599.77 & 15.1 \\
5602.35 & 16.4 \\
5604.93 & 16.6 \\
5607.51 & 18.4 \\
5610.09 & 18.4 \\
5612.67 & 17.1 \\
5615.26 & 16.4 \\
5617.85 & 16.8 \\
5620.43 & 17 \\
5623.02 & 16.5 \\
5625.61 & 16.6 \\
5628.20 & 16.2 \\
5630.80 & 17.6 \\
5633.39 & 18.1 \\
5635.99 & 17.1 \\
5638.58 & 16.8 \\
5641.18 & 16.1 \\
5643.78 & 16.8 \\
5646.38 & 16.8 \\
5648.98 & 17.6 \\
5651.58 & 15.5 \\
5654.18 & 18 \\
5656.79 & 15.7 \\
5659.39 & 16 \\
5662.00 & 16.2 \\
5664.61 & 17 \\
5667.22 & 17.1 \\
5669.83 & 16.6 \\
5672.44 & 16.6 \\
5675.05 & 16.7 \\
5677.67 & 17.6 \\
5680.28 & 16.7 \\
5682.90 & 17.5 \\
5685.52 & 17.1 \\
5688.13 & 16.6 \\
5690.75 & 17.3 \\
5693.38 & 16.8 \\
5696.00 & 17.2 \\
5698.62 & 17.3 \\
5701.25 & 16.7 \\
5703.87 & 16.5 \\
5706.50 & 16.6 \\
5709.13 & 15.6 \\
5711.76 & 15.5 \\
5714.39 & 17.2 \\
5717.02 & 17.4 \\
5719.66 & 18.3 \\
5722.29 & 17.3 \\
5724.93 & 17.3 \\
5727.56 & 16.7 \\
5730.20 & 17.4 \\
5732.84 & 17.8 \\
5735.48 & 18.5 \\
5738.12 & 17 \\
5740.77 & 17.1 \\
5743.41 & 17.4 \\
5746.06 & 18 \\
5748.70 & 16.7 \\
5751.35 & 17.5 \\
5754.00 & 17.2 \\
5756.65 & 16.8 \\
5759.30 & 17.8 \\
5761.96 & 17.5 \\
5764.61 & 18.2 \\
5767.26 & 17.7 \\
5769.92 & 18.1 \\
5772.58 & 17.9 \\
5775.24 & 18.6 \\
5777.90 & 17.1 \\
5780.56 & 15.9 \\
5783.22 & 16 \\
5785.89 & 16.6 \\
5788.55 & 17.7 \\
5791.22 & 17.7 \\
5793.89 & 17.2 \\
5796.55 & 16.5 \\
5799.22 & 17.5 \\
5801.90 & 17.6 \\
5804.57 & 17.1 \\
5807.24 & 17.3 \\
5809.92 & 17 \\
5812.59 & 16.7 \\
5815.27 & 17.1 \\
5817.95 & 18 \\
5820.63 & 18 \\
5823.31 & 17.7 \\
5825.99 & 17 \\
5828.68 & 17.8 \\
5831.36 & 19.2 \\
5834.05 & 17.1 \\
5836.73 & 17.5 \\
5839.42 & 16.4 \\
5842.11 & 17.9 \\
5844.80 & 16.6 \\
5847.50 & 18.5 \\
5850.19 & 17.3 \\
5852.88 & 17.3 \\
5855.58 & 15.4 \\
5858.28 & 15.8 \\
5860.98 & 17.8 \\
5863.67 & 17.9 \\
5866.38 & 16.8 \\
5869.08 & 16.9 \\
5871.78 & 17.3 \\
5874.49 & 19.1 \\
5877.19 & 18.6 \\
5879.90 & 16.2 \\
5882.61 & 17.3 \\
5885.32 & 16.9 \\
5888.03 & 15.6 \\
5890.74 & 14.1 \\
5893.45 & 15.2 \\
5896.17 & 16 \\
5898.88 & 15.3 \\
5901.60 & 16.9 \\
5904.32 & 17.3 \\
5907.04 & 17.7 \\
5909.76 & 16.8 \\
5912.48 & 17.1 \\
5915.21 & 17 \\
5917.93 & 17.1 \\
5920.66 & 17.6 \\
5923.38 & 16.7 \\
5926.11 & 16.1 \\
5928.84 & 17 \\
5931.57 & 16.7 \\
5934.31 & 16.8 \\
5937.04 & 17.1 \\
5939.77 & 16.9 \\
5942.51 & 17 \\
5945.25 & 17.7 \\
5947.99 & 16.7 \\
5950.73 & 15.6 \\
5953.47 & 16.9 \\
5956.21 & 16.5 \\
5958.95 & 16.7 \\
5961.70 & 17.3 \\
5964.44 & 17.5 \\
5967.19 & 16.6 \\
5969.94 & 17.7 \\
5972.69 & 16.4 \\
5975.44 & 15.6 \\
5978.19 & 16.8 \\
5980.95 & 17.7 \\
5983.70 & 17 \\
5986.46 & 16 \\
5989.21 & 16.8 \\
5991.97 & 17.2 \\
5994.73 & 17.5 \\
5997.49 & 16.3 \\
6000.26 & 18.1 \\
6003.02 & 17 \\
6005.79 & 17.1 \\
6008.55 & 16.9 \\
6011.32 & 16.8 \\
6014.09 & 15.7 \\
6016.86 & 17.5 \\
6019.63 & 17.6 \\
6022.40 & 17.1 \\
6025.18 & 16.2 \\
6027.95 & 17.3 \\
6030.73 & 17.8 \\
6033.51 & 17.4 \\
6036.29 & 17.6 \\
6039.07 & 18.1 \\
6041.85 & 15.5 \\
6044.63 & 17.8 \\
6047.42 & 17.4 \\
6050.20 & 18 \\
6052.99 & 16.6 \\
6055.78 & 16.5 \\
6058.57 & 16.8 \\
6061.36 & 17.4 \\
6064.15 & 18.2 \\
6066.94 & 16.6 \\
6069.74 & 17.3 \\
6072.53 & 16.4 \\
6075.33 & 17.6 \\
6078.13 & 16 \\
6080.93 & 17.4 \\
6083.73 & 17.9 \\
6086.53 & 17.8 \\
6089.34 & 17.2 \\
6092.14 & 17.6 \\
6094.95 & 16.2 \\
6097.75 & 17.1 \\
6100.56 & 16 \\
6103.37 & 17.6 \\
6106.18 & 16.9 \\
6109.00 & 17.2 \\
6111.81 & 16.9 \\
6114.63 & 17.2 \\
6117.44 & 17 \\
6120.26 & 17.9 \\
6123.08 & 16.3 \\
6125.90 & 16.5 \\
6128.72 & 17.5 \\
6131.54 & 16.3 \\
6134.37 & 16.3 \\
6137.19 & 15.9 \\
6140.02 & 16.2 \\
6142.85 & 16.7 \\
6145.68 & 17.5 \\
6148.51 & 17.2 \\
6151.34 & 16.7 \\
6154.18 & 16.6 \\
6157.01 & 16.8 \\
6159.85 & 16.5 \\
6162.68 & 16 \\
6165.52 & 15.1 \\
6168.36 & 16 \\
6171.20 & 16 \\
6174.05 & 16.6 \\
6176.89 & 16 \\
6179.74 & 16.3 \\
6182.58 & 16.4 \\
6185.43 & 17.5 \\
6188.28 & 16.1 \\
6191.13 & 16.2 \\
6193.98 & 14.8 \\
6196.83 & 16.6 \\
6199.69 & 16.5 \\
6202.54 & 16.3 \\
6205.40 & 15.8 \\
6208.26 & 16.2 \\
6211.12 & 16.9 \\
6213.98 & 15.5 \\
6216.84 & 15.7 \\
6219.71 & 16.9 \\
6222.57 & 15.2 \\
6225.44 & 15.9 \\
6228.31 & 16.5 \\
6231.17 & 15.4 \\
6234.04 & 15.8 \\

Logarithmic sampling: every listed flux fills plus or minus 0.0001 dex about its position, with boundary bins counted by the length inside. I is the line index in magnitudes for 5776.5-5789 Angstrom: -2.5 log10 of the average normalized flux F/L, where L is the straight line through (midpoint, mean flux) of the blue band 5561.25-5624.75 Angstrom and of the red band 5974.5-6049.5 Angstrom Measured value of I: 0.024 mag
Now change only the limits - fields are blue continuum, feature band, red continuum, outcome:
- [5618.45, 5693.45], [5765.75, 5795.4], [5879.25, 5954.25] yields -0.038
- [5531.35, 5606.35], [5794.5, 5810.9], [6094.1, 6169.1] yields -0.016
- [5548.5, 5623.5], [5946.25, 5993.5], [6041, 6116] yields 0.020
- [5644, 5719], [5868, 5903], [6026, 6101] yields 0.027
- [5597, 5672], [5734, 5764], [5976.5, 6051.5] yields -0.034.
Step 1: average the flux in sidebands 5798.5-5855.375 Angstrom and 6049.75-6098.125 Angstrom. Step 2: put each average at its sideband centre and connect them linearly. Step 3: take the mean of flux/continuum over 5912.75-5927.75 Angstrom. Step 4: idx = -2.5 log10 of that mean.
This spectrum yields 0.02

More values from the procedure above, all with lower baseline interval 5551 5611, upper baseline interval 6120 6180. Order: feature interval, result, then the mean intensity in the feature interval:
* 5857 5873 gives -0.02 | 17.1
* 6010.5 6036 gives -0.03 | 17.1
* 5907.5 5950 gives -0.02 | 16.9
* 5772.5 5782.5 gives -0.02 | 17.2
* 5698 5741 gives -0.01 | 17.1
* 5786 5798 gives -0.02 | 17.2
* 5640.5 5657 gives 0.02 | 16.7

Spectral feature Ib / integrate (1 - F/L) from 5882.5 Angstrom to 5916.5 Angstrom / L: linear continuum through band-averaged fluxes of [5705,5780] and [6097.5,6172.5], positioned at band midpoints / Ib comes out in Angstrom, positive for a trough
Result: 1.40 Angstrom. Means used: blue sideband 17.3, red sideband 16.7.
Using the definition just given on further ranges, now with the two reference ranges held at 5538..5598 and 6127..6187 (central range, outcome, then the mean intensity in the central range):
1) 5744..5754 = -0.2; 17.4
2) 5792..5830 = -0.9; 17.3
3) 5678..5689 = 0.0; 17.1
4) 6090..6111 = -0.5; 17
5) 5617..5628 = 0.3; 16.7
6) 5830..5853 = -0.9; 17.6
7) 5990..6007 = -0.5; 17.2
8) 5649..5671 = 0.7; 16.6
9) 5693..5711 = 0.5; 16.6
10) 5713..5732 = -0.4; 17.4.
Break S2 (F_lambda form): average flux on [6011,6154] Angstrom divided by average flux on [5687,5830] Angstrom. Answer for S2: 0.99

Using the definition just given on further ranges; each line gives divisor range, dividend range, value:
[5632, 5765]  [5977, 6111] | 1.00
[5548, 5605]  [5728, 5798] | 1.02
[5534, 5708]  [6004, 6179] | 0.99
